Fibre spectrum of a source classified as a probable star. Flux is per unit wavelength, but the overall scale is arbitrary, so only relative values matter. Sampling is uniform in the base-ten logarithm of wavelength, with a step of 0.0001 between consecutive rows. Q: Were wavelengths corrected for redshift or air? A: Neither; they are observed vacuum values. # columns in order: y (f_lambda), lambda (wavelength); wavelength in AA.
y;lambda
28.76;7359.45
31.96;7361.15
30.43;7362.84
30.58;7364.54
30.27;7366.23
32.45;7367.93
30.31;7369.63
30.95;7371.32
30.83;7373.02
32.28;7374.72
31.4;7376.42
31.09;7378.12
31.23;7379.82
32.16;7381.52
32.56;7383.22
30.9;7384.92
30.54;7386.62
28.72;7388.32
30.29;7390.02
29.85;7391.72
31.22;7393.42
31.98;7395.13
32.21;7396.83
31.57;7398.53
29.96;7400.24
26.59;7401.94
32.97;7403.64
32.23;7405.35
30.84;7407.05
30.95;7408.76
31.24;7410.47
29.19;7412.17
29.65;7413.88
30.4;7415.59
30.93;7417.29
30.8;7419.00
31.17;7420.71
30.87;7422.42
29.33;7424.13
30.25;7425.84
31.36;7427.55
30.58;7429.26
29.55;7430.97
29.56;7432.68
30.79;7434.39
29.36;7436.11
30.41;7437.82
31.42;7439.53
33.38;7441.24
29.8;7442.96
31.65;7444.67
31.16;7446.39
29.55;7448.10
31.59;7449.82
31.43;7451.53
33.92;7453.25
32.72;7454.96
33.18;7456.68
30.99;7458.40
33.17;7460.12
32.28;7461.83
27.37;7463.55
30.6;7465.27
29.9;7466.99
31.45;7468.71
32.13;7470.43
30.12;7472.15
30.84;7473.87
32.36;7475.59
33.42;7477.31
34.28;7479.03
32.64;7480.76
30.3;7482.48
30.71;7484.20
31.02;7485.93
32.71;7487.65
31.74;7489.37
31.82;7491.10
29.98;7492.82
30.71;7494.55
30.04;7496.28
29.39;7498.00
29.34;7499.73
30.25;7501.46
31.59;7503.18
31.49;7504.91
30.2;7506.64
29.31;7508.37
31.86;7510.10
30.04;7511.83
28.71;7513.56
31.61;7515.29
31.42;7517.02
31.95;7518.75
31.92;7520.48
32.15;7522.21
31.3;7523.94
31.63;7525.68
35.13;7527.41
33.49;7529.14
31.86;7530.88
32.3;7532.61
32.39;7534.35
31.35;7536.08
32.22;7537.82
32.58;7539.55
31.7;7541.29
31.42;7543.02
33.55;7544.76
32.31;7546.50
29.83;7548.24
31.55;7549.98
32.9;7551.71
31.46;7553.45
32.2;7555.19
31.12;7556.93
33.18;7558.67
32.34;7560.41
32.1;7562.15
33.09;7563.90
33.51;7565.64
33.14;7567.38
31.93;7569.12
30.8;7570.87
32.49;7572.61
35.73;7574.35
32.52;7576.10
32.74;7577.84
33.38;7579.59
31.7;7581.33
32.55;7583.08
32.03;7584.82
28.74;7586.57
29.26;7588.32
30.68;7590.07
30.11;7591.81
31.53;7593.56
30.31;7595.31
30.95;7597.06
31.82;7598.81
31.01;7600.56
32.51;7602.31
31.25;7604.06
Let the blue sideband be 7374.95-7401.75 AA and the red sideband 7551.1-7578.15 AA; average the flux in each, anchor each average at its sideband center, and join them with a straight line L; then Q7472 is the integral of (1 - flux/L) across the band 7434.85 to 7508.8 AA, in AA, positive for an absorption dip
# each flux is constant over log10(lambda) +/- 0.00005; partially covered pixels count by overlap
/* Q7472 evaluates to 1.2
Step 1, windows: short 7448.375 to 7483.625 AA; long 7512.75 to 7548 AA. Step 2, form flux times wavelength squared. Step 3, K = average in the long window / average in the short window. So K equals 1.03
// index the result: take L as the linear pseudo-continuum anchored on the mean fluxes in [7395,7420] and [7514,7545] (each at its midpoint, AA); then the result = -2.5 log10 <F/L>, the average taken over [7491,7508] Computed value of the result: 0.050 mag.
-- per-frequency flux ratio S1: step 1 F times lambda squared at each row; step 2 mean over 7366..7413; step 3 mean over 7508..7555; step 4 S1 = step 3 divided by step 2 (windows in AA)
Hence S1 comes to 1.07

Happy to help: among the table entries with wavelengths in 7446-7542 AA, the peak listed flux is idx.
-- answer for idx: 35.13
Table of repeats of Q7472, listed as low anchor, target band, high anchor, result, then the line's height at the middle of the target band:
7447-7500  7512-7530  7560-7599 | -0.1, 31.6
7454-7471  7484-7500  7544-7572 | 0.4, 31.6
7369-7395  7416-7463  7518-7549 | 0.5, 31.4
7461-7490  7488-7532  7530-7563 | 0.7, 31.7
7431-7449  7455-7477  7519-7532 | -0.1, 31.2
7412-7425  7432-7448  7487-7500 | -0.2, 30.5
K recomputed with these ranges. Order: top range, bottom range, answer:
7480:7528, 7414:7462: 1.02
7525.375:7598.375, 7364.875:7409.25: 1.08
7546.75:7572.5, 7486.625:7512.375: 1.06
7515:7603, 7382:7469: 1.07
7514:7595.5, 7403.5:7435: 1.08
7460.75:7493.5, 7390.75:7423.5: 1.04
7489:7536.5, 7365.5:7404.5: 1.04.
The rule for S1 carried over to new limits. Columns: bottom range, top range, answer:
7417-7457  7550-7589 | 1.08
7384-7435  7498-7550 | 1.06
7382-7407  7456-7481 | 1.04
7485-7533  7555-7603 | 1.04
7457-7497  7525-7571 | 1.05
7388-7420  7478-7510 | 1.04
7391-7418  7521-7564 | 1.09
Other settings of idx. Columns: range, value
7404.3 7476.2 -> 33.92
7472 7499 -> 34.28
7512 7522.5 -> 32.15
